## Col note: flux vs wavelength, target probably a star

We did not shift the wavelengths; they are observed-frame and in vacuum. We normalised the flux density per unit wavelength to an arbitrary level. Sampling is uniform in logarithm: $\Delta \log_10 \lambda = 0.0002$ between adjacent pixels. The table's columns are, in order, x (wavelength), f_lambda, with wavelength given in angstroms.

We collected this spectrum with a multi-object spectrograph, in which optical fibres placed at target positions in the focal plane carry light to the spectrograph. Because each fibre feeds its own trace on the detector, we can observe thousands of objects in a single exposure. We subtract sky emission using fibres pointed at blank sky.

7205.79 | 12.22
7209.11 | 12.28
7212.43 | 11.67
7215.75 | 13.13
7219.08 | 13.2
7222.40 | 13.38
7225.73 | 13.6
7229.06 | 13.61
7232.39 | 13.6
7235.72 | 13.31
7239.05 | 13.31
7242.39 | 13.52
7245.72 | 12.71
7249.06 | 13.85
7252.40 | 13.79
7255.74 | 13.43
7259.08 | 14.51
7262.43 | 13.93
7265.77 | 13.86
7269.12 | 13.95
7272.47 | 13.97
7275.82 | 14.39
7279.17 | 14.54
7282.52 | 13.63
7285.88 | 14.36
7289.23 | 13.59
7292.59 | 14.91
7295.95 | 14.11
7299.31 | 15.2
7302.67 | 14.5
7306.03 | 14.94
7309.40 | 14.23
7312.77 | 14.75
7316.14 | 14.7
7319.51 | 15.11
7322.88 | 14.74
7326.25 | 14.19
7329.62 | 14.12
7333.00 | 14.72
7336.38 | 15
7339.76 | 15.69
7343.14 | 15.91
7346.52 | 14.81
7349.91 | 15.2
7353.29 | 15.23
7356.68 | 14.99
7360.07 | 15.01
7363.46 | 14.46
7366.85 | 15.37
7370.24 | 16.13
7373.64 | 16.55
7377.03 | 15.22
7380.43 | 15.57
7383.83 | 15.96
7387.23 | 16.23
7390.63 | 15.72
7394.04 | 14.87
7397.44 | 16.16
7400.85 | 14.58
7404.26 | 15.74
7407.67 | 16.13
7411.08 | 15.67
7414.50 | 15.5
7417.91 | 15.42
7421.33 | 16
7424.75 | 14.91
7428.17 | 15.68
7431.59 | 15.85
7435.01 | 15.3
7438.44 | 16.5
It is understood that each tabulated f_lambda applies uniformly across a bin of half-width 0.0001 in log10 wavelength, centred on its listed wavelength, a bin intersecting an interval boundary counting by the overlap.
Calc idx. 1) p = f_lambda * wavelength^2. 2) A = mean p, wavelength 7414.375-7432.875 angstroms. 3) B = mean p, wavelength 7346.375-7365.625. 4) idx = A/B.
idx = 1.06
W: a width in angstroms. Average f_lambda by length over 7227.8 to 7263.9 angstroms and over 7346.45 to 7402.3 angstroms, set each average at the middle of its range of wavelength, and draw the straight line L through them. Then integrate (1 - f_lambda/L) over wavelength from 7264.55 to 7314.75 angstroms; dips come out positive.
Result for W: -0.40 angstroms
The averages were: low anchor 13.6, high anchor 15.4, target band 14.3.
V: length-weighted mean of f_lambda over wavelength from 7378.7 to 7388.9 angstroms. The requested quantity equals 15.9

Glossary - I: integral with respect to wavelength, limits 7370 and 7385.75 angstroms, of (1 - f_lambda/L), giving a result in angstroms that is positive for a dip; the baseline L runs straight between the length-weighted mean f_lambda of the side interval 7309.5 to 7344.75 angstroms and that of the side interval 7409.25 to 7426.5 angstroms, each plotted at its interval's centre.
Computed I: -0.7 angstroms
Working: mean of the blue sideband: 14.9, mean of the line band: 15.9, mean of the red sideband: 15.5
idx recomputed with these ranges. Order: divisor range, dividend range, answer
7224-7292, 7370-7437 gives 1.18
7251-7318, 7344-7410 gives 1.11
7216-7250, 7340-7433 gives 1.21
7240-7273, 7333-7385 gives 1.15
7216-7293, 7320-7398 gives 1.14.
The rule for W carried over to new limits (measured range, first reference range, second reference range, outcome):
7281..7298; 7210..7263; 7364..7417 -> 0.02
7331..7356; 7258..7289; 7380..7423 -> -0.42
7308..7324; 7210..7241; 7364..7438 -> -0.29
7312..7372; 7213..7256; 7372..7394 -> 0.46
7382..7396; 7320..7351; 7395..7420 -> -0.26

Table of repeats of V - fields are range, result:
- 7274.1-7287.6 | 14.2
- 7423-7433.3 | 15.5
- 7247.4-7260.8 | 13.9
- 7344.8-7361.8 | 15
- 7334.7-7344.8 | 15.5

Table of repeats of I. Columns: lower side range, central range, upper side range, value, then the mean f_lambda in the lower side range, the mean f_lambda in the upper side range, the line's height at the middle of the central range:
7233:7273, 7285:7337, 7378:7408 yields -0.3 angstroms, 13.7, 15.6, 14.5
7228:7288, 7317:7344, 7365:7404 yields -0.1 angstroms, 13.8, 15.7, 14.9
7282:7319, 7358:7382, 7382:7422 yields -0.3 angstroms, 14.5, 15.7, 15.3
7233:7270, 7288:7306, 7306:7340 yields -0.3 angstroms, 13.6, 14.7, 14.3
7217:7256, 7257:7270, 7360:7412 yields -0.2 angstroms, 13.4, 15.6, 13.8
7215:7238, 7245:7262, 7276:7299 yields 0.1 angstroms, 13.4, 14.3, 13.8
